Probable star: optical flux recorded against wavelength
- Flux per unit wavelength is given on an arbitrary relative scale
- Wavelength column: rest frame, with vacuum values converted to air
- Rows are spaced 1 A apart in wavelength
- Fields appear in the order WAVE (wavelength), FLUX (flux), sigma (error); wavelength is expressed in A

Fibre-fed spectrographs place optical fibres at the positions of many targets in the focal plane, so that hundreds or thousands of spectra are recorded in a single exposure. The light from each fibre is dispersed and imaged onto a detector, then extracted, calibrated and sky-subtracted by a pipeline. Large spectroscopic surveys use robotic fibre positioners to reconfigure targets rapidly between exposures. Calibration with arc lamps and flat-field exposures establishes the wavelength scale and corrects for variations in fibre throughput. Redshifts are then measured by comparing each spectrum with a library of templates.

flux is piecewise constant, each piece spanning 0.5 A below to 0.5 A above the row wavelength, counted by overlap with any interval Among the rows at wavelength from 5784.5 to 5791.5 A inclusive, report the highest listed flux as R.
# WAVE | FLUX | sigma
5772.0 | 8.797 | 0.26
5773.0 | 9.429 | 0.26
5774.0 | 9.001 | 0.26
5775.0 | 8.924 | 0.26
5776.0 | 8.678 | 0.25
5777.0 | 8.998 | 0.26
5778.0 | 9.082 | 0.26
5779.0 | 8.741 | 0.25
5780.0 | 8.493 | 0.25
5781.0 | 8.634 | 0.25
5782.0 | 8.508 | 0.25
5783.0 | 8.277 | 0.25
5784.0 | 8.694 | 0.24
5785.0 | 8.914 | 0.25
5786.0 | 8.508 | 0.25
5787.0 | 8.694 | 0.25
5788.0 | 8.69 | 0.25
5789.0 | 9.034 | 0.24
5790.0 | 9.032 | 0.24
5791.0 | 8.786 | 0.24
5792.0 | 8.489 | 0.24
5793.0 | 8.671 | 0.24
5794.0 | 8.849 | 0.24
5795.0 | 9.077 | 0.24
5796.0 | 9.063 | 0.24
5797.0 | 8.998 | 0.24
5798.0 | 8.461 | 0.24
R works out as 9.034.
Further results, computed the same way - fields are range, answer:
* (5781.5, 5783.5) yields 8.508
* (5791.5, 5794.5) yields 8.849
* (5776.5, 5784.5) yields 9.082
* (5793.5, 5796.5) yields 9.077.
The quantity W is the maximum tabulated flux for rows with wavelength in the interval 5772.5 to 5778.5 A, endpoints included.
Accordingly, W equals 9.429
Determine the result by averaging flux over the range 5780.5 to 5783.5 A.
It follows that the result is 8.47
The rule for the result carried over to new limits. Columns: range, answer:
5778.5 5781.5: 8.62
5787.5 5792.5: 8.81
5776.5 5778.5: 9.04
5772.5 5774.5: 9.21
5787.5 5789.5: 8.86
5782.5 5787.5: 8.62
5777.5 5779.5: 8.91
